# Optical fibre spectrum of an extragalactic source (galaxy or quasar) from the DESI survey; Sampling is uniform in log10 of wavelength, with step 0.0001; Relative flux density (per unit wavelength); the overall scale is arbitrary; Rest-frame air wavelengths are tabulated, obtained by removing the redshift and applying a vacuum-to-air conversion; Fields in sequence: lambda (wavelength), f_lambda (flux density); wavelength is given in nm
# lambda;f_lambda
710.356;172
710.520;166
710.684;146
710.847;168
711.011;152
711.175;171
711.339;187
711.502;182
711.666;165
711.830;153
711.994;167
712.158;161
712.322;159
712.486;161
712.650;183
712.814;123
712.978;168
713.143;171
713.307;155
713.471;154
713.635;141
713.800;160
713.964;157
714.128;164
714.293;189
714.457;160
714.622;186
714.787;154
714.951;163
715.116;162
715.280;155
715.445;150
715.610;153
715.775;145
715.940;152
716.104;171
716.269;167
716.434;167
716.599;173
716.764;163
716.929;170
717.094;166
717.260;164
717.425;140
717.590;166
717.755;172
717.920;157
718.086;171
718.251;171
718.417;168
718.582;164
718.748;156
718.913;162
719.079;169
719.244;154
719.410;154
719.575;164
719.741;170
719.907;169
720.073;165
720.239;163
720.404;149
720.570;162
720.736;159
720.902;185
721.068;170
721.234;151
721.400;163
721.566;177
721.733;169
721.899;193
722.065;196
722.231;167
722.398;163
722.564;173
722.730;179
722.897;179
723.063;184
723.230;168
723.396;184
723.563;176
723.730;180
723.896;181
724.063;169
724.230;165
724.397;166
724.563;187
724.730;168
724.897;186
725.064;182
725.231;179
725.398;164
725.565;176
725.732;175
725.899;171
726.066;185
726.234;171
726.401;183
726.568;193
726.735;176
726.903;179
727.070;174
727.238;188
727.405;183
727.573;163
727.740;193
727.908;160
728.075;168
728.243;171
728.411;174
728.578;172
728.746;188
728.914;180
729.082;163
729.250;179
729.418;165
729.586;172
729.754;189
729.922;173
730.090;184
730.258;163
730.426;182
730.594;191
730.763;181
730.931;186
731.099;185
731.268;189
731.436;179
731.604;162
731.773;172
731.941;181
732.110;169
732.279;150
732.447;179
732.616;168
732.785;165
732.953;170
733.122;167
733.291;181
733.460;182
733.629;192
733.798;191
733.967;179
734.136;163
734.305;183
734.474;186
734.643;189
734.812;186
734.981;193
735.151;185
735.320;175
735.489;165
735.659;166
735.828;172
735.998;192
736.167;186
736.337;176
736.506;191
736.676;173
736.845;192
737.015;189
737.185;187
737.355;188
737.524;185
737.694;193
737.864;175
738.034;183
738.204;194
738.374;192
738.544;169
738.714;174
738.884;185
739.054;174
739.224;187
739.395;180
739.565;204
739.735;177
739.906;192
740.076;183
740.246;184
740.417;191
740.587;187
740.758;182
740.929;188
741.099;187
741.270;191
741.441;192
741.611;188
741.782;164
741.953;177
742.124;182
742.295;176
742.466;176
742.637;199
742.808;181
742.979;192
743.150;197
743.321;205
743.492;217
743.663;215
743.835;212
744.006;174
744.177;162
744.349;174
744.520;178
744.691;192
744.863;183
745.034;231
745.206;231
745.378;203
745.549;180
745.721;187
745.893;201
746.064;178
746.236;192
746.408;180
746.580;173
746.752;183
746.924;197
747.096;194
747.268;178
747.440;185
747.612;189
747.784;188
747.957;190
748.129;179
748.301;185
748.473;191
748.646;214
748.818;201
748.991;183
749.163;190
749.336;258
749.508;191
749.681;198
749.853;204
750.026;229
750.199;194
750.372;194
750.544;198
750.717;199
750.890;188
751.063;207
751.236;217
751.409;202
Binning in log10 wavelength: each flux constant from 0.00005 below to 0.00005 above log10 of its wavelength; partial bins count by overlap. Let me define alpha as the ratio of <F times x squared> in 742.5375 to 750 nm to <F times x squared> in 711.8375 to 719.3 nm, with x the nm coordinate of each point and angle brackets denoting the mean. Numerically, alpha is 1.30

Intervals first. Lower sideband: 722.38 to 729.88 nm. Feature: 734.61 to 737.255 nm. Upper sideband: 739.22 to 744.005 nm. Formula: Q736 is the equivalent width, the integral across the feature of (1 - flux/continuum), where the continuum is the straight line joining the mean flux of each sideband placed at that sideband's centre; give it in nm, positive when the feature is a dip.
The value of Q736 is 0.03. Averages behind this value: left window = 176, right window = 189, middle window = 182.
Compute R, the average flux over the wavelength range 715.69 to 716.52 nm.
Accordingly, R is 160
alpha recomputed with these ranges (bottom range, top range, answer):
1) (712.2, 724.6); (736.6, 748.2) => 1.21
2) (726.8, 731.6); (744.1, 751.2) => 1.15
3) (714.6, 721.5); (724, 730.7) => 1.11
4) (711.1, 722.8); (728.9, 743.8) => 1.17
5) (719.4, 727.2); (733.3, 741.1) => 1.10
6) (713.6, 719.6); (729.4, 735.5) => 1.15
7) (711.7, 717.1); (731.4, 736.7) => 1.16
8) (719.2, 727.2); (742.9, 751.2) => 1.20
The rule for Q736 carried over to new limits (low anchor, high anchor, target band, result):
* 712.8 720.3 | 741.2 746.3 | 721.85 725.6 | -0.15 nm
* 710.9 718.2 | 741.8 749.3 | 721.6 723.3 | -0.07 nm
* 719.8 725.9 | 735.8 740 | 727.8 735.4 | 0.11 nm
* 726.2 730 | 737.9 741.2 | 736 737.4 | -0.02 nm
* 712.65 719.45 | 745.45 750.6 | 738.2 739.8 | 0.01 nm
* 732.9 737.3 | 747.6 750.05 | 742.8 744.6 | 0.00 nm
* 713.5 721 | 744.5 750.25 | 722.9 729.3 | -0.16 nm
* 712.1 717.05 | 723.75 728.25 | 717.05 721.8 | 0.11 nm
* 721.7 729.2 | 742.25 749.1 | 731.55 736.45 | 0.16 nm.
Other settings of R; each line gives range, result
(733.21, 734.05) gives 185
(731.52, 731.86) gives 167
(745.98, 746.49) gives 183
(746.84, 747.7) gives 189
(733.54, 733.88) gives 191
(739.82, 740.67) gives 187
